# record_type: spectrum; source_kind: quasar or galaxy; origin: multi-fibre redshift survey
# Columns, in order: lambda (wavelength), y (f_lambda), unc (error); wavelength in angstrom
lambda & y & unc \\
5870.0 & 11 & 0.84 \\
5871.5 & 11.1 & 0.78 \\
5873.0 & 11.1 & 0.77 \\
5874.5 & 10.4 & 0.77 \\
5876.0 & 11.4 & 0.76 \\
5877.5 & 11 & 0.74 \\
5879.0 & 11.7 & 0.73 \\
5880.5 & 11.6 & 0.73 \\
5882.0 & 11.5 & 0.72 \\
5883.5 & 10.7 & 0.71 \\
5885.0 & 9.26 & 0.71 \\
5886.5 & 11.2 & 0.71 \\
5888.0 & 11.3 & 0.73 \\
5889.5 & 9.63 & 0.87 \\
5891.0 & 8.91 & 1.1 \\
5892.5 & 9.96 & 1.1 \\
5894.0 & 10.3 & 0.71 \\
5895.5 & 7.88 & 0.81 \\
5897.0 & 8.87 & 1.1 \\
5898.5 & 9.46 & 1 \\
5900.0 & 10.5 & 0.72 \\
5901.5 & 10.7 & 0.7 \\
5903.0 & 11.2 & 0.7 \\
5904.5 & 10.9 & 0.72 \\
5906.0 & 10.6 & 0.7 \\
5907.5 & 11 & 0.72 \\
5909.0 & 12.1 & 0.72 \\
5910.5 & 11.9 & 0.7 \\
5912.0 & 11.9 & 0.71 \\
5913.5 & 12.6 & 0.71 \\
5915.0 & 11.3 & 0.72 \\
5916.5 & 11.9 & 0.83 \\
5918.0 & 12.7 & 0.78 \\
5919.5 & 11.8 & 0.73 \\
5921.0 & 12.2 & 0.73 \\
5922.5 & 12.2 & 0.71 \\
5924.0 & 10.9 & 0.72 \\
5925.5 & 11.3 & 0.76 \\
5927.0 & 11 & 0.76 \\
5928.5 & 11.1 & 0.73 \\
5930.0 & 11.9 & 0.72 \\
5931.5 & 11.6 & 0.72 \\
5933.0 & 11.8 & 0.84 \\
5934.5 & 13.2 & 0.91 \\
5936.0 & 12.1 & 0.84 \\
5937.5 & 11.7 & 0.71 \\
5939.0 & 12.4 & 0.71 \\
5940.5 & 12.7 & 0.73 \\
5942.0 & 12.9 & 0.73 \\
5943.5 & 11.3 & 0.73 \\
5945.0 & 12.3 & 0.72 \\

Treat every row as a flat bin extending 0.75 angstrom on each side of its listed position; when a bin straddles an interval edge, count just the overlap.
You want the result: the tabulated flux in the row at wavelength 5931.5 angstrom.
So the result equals 11.6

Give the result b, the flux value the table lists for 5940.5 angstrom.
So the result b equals 12.7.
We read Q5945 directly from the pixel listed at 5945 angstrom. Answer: 12.3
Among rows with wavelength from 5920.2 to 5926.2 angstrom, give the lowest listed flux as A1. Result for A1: 10.9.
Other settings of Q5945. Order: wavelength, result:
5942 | 12.9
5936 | 12.1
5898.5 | 9.46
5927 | 11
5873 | 11.1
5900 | 10.5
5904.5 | 10.9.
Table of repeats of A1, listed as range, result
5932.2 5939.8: 11.7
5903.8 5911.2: 10.6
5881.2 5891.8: 8.91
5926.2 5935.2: 11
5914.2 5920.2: 11.3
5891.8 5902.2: 7.88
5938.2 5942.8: 12.4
